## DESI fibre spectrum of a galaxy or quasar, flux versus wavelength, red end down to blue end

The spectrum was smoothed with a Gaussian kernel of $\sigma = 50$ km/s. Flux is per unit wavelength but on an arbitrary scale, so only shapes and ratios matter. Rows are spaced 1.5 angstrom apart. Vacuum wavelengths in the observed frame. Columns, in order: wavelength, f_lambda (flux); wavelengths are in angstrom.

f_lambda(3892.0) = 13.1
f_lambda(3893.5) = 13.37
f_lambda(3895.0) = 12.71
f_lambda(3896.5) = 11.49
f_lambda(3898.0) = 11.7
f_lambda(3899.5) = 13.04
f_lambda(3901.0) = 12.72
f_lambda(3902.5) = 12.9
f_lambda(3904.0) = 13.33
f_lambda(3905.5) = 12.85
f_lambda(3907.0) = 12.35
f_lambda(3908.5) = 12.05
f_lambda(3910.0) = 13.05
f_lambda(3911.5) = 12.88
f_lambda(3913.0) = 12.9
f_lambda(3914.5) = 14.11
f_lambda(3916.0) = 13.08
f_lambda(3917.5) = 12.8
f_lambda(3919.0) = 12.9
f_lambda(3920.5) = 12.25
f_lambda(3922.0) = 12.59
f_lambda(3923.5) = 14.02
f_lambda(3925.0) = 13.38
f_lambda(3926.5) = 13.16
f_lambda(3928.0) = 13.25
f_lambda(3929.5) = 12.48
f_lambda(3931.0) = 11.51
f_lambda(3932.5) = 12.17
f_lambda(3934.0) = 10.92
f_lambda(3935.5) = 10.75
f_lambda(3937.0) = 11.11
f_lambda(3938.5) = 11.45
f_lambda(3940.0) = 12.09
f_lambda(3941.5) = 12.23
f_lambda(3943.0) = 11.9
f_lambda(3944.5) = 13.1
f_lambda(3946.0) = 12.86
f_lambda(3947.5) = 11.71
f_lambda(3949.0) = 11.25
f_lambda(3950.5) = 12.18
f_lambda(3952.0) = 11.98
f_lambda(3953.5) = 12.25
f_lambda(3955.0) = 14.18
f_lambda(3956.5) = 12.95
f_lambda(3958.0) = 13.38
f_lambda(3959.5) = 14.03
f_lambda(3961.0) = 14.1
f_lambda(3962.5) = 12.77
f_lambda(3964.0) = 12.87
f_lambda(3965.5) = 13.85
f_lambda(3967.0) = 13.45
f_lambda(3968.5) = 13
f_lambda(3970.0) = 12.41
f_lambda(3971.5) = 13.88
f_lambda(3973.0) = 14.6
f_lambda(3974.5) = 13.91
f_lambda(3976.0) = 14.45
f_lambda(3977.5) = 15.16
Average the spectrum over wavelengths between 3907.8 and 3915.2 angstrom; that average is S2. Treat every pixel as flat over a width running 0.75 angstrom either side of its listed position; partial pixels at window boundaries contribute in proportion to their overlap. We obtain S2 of 13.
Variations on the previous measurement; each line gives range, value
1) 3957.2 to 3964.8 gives 13.4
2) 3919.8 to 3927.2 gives 13.1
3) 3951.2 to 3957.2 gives 12.8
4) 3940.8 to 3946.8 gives 12.5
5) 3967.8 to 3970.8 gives 12.7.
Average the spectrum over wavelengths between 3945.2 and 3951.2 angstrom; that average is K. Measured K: 12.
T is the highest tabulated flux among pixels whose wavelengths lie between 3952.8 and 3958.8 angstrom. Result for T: 14.18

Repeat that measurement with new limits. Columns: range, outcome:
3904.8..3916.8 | 14.11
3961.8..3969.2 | 13.85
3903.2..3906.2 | 13.33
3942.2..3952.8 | 13.1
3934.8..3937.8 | 11.11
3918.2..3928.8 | 14.02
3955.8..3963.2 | 14.1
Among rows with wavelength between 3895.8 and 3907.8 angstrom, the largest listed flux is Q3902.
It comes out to 13.33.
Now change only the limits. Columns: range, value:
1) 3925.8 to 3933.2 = 13.25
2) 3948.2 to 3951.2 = 12.18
